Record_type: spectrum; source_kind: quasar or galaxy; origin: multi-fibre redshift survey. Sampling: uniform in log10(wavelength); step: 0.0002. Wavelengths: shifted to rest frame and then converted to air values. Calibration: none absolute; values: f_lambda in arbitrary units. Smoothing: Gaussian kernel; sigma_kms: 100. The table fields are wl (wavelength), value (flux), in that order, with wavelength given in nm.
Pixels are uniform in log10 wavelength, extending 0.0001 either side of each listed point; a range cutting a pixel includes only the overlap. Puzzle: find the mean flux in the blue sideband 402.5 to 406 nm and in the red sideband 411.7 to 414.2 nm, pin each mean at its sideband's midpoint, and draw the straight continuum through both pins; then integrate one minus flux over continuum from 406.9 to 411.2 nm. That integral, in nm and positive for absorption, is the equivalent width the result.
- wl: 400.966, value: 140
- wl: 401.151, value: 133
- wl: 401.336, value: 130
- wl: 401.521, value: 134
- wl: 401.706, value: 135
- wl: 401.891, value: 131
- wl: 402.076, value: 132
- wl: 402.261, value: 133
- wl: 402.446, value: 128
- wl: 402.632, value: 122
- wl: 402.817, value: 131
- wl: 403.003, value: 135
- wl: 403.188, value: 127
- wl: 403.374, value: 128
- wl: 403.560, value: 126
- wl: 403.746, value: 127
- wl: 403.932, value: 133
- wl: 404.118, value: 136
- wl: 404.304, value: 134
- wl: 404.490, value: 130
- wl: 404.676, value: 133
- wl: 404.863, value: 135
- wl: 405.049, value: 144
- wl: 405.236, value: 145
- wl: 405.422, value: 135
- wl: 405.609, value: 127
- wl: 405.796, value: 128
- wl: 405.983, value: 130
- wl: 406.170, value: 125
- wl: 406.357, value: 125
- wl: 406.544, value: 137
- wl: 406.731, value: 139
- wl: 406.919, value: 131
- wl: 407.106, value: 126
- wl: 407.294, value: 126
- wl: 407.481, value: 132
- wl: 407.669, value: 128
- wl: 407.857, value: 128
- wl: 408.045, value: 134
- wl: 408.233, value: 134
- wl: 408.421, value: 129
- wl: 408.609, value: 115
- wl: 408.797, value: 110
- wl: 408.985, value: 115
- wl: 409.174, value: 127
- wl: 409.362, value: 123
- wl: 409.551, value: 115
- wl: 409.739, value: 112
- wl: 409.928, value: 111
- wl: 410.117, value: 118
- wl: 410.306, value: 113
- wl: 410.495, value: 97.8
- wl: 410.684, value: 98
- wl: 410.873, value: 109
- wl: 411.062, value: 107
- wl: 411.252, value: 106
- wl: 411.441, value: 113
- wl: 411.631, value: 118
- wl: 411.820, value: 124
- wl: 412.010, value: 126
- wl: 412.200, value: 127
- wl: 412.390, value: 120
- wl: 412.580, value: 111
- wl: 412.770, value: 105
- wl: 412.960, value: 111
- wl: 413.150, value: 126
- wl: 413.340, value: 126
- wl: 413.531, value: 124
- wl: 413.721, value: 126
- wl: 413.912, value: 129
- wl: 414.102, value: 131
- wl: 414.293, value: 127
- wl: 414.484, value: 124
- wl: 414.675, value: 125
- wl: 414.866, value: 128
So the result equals 0.27 nm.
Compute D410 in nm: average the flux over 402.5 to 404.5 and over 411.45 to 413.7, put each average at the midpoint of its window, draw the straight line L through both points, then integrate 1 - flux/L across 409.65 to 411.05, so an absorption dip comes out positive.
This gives 0.16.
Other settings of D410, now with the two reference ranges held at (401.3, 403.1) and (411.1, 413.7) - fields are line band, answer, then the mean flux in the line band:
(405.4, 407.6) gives -0.07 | 130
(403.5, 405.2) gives -0.07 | 134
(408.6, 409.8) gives 0.05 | 117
